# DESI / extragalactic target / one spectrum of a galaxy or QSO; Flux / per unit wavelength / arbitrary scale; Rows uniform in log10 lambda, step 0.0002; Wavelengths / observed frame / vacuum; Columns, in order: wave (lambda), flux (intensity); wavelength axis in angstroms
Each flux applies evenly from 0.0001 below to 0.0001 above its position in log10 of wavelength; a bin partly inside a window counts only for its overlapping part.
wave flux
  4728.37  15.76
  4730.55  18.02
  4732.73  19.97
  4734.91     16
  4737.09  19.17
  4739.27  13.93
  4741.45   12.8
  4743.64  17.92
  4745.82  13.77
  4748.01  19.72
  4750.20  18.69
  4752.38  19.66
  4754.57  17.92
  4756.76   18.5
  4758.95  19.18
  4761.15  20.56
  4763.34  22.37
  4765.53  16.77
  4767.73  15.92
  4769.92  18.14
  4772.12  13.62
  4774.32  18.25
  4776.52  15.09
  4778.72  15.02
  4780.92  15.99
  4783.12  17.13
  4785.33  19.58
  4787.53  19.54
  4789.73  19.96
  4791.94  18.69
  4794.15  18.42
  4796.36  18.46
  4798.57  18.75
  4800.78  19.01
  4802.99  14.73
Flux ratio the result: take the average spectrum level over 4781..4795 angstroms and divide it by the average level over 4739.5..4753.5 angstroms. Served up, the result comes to 1.1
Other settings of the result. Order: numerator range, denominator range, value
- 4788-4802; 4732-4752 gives 1.11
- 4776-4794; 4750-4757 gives 0.95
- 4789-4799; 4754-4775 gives 1.04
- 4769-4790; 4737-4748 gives 1.10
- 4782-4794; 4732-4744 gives 1.15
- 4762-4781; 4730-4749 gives 1.01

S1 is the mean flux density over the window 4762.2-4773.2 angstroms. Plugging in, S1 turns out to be 17.4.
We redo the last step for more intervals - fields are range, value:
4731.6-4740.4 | 17.3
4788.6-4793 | 19.3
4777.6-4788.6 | 17.4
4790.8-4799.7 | 18.6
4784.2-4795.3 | 19.2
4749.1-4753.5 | 19.2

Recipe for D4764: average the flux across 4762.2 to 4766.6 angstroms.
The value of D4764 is 19.6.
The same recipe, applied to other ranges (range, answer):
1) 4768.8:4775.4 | 16.7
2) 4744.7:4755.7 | 18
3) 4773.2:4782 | 16.1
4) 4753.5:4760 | 18.5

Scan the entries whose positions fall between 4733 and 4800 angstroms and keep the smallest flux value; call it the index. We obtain 12.8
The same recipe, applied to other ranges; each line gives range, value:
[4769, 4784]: 13.62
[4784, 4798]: 18.42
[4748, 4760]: 17.92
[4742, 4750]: 13.77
